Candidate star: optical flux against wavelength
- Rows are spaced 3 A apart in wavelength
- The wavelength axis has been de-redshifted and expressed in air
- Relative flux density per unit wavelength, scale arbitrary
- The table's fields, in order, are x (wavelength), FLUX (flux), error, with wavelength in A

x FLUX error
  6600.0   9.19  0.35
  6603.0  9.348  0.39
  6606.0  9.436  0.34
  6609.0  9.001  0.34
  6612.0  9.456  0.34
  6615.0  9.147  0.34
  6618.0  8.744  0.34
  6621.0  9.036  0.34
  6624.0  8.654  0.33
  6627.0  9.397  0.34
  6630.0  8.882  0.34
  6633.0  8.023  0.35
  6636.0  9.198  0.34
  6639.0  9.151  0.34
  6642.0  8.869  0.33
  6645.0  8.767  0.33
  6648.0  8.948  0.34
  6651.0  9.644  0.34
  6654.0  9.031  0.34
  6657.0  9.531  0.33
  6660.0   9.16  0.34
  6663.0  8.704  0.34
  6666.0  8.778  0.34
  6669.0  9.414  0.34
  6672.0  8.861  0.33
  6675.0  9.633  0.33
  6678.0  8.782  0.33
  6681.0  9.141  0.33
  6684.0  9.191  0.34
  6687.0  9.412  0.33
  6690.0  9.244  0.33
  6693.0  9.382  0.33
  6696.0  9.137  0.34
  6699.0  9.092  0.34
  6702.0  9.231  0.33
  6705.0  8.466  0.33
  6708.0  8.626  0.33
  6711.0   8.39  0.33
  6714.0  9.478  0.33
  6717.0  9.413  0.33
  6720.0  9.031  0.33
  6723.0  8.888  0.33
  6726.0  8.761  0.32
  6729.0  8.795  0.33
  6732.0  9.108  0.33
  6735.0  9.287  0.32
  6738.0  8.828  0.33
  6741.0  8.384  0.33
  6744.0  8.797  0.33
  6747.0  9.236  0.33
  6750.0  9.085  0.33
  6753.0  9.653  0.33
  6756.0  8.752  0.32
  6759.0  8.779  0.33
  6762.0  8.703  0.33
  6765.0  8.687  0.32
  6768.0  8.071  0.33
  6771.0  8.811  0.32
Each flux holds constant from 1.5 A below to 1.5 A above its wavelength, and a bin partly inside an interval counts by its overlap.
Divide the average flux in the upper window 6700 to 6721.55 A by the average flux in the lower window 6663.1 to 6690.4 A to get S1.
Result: 0.98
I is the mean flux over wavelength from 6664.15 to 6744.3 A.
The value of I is 9.02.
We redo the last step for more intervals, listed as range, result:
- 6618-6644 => 8.89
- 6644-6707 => 9.12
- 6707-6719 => 8.99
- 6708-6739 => 8.98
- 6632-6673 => 9.02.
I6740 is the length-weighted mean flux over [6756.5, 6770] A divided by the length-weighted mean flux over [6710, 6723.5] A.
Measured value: 0.9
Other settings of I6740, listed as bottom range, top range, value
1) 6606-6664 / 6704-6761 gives 0.99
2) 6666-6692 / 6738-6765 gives 0.97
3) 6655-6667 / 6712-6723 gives 1.02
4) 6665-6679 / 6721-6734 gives 0.98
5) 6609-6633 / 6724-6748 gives 0.99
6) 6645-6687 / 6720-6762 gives 0.98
